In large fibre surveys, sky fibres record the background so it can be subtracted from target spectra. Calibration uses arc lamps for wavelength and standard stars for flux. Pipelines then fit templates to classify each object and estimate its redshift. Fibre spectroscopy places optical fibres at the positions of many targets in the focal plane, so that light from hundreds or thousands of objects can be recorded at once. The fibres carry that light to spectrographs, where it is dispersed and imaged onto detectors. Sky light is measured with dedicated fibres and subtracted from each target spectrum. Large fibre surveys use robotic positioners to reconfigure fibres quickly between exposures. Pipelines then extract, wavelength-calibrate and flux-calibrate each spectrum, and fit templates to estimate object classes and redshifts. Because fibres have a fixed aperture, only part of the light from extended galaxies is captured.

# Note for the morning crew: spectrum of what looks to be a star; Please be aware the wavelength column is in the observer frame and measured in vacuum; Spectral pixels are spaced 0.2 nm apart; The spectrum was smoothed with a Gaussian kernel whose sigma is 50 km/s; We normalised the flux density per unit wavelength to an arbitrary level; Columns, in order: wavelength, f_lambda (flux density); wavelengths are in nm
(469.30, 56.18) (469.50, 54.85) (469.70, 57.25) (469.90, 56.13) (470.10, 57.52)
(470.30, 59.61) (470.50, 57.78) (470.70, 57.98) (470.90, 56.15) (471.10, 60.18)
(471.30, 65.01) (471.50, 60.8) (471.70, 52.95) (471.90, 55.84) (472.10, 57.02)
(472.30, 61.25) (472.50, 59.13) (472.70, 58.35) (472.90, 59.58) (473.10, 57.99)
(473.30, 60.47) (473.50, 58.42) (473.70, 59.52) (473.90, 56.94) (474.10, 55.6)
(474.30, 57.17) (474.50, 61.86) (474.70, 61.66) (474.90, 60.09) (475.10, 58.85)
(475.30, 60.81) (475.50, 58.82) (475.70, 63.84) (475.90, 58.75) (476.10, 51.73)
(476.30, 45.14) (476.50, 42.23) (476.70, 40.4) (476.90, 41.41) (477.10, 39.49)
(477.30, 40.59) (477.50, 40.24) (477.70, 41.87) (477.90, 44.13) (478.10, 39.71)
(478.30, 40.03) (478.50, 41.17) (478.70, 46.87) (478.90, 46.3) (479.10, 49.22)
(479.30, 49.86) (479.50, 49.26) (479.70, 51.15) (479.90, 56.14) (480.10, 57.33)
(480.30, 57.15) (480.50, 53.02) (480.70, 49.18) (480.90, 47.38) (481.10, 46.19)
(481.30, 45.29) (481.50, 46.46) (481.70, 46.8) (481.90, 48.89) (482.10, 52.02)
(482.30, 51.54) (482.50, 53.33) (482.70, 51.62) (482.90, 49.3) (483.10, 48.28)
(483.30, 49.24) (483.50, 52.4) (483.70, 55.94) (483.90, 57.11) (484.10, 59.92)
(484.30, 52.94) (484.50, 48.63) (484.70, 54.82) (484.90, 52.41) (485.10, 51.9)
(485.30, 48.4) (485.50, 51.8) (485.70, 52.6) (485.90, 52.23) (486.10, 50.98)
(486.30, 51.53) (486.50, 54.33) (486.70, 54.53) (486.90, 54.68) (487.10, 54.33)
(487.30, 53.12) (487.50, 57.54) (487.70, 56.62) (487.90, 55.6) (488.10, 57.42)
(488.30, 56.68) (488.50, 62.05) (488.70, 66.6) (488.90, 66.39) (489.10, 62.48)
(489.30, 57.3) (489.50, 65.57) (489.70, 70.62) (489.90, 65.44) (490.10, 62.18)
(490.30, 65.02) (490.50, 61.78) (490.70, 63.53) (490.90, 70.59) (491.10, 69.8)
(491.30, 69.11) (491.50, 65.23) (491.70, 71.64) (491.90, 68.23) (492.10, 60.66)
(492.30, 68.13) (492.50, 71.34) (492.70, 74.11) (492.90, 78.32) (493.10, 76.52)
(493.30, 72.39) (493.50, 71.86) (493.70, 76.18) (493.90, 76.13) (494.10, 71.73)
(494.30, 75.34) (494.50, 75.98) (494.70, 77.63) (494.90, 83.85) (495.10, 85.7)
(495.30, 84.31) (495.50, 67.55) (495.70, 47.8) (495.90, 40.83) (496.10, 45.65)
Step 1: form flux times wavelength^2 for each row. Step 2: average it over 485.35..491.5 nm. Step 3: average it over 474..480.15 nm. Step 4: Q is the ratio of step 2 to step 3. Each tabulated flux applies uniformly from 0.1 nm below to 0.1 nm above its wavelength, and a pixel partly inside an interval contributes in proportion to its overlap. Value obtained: 1.25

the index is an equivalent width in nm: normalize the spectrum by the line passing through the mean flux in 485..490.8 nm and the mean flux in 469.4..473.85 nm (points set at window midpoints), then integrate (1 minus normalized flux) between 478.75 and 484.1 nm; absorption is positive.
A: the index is 0.67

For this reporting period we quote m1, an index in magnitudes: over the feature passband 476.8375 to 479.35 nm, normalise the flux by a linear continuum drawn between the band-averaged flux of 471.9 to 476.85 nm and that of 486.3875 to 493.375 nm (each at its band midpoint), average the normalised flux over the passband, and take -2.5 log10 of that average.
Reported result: 0.333 mag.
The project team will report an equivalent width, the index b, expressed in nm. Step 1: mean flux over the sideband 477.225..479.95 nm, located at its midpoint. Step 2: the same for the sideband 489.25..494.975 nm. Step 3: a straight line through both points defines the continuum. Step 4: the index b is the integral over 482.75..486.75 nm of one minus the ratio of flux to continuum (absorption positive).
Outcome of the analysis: 0.30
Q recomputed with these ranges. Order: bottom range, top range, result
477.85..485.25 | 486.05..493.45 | 1.31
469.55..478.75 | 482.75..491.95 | 1.14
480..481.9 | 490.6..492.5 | 1.42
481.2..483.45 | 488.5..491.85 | 1.37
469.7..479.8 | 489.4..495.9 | 1.42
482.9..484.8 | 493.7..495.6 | 1.53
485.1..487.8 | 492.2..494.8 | 1.44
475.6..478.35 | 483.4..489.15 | 1.28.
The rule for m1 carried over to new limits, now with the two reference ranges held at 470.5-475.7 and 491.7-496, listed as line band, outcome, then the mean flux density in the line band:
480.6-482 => 0.33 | 47.2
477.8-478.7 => 0.43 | 41.9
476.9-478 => 0.44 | 41.3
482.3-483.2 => 0.27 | 50.7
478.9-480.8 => 0.21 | 52.2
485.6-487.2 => 0.25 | 53.2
